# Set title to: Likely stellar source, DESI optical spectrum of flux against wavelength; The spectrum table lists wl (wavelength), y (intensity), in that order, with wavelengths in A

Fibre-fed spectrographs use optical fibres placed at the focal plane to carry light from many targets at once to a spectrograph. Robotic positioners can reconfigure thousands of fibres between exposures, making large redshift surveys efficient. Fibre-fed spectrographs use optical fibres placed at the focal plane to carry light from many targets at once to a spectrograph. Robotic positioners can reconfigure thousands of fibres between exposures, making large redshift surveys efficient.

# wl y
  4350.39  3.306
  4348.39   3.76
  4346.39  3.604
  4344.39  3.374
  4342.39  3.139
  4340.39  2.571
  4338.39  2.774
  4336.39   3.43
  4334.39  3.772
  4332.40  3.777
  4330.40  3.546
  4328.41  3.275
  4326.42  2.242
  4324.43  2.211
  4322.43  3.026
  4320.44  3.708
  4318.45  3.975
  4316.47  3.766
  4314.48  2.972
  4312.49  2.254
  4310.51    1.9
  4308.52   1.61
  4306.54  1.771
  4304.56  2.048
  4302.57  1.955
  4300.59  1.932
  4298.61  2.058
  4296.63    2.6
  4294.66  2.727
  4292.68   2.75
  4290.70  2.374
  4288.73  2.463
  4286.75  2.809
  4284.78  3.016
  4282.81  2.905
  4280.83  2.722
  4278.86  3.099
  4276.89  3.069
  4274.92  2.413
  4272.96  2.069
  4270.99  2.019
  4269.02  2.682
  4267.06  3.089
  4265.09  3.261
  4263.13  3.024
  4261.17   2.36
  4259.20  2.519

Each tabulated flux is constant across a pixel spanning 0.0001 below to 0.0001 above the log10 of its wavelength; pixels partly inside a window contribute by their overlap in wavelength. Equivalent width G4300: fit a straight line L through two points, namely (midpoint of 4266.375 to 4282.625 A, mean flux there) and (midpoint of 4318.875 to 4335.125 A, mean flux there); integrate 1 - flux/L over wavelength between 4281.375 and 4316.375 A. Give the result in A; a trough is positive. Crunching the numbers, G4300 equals 6.0 A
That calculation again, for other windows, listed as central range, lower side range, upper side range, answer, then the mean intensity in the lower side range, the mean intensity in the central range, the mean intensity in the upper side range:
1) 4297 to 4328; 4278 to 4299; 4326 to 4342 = 4.9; 2.7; 2.51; 3.21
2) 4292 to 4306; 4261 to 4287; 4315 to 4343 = 3.3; 2.76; 2.27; 3.23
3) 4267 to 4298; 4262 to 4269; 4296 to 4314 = -0.8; 3.05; 2.66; 2.03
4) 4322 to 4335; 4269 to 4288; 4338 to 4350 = 0.0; 2.68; 3.11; 3.23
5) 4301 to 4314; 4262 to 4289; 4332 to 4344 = 4.5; 2.77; 1.96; 3.22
